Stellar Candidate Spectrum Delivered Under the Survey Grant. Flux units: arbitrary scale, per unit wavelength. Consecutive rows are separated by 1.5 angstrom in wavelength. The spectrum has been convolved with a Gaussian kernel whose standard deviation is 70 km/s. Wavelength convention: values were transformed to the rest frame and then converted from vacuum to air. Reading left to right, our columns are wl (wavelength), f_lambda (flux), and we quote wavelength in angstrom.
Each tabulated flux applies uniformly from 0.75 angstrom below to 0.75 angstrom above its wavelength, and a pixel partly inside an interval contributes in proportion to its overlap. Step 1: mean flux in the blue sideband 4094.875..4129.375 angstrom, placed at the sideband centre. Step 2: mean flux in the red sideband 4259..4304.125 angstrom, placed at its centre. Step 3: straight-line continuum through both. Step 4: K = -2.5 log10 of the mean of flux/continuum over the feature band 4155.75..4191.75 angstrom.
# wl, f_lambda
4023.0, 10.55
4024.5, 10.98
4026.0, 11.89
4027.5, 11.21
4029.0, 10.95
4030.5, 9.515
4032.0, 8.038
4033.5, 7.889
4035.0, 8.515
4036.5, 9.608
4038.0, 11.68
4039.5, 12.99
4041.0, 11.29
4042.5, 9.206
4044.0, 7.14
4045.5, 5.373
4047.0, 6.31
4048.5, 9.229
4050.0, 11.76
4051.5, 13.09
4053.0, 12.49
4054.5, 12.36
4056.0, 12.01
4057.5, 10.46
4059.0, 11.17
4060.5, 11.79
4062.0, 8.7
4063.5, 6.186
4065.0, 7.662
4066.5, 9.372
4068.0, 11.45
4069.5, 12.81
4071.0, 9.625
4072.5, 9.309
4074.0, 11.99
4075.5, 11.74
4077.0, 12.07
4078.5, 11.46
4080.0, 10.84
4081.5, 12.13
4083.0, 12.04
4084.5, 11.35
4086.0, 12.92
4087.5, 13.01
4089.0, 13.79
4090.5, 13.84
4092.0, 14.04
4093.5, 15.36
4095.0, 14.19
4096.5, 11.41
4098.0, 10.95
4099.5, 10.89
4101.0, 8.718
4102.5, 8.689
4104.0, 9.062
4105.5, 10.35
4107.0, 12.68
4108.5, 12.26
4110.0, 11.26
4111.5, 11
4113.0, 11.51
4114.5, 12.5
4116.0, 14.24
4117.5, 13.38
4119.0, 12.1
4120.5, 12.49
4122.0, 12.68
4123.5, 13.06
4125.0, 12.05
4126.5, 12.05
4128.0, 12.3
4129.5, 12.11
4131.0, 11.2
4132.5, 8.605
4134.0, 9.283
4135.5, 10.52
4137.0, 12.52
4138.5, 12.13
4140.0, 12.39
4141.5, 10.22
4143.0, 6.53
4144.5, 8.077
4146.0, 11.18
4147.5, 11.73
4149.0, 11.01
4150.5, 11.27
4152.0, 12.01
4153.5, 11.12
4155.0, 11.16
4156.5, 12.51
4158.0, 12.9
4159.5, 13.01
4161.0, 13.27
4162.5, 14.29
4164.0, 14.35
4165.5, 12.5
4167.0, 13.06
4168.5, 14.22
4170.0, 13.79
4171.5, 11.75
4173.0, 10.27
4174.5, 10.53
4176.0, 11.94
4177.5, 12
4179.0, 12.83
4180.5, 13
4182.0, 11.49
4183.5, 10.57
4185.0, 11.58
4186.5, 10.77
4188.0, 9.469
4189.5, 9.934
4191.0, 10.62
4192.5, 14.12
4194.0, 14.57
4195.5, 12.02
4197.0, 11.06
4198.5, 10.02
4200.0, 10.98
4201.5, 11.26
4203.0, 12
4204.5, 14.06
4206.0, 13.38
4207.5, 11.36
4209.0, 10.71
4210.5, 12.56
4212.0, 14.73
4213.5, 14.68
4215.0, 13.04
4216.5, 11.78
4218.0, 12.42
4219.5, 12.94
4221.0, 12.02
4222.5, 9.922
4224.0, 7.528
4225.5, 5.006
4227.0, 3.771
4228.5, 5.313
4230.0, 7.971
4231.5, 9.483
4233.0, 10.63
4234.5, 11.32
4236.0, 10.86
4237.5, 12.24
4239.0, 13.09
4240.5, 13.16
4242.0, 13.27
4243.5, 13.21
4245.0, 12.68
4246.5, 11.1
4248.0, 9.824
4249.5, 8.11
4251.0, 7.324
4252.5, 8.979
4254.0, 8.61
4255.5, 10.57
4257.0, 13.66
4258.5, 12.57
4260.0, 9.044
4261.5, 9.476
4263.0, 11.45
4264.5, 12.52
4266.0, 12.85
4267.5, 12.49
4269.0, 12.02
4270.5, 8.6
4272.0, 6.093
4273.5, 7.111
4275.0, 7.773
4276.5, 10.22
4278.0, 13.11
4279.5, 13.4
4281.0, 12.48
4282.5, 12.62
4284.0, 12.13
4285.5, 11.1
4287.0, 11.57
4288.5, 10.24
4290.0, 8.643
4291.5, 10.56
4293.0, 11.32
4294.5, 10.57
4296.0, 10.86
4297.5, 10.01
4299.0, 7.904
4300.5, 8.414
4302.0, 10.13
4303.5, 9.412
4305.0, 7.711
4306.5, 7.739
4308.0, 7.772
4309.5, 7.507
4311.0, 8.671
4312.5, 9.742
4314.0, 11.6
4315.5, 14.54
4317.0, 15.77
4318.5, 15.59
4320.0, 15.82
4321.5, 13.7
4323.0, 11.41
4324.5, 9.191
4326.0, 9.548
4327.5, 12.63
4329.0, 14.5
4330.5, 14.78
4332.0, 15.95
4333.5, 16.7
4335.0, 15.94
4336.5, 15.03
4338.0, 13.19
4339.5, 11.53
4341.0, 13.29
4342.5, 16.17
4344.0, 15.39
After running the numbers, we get -0.08 mag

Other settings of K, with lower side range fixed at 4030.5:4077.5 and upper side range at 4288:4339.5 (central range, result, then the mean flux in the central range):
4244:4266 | 0.07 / 10.5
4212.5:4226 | -0.02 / 11.2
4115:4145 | -0.09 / 11.4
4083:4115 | -0.15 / 11.9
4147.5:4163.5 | -0.15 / 12.3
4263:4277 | 0.13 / 10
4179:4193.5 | -0.06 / 11.4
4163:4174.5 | -0.18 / 12.7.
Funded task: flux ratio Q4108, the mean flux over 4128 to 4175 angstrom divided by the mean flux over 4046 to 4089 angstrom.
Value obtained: 1.1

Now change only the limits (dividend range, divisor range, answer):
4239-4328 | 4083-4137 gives 0.91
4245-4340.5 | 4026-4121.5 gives 1.01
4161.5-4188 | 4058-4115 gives 1.08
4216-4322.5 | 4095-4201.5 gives 0.91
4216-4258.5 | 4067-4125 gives 0.86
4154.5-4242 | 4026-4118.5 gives 1.06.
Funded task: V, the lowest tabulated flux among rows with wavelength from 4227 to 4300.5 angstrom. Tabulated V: 3.771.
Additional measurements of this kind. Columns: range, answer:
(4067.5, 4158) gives 6.53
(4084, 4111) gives 8.689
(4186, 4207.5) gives 9.469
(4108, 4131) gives 11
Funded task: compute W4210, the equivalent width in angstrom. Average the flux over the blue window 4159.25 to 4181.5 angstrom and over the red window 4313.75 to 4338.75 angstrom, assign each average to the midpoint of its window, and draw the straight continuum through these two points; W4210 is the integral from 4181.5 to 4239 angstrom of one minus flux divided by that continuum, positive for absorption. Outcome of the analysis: 8.73 angstrom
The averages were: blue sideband 12.7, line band 11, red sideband 13.9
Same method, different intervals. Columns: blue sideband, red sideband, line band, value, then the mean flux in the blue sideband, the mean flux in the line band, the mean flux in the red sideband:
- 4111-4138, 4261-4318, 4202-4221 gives -2.8 angstrom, 11.9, 12.8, 10.5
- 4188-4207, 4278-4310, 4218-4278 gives 4.4 angstrom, 11.9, 10.2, 10.2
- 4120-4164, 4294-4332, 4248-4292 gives 2.8 angstrom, 11.5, 10.5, 11.1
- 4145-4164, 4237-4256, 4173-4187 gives 0.3 angstrom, 12.2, 11.6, 10.9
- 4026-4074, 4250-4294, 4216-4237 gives 2.3 angstrom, 10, 9.36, 10.6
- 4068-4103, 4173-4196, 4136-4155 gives 1.4 angstrom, 11.9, 10.9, 11.6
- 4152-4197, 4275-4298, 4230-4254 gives 1.5 angstrom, 12.2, 10.8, 11.2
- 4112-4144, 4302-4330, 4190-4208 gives -1.0 angstrom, 11.6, 12.1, 11.3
